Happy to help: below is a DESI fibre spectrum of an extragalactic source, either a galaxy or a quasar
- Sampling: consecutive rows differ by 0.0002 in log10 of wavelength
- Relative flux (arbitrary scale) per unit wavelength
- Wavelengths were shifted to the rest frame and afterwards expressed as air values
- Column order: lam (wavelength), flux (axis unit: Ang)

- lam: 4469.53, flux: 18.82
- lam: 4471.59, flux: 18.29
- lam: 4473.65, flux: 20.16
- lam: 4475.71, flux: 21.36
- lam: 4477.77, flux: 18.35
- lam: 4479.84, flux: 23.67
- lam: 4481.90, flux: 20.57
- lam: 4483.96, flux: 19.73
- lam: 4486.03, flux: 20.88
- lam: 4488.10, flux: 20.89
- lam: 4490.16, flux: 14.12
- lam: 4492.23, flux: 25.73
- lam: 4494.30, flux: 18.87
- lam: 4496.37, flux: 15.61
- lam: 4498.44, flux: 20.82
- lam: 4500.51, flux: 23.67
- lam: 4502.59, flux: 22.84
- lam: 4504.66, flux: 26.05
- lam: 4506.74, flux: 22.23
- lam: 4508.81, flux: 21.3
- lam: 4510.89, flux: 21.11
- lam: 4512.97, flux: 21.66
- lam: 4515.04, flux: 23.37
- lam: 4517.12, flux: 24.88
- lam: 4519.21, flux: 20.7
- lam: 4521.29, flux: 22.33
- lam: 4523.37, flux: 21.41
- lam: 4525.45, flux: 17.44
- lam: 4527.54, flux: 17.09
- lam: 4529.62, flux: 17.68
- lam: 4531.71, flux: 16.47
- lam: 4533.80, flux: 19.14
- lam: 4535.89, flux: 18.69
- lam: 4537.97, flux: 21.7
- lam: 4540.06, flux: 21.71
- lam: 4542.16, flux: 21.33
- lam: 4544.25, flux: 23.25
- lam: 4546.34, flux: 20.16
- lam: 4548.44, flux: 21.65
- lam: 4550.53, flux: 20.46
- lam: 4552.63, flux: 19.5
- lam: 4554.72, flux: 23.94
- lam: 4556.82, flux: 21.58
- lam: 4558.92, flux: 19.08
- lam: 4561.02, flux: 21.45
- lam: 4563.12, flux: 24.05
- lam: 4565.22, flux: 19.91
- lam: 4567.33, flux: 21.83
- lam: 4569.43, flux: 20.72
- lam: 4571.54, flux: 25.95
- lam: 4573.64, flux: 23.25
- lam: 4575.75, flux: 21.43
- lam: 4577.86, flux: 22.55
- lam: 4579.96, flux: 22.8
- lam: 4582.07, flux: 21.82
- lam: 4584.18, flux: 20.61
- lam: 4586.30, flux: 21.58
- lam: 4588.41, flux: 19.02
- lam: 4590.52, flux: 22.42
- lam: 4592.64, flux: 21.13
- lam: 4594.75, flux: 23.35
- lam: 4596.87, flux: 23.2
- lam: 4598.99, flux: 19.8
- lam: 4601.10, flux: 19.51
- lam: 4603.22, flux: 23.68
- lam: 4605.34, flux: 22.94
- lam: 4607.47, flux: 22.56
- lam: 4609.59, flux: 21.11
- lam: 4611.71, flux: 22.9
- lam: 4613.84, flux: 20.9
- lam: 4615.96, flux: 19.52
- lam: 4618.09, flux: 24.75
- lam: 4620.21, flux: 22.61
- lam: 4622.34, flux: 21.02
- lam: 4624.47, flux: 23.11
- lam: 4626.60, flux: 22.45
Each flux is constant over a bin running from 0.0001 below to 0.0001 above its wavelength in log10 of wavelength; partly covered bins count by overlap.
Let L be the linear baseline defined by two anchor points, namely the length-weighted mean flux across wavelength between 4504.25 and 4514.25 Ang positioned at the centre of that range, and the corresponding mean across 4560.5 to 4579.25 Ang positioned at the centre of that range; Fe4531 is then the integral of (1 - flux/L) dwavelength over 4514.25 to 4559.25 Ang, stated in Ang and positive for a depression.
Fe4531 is 3.4 Ang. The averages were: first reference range 22.3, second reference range 22.4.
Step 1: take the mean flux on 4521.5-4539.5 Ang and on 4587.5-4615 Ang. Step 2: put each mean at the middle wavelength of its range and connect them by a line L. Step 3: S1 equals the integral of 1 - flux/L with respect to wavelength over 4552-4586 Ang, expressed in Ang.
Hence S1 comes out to -2.4 Ang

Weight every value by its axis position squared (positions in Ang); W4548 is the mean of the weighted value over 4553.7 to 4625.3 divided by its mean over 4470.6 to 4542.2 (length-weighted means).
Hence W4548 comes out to 1.10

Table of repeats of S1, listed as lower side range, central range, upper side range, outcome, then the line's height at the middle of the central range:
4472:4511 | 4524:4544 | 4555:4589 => 2.0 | 21.4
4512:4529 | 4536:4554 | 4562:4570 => 0.2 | 21.4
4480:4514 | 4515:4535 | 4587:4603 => 1.2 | 21.2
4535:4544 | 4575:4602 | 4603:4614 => 0.6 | 22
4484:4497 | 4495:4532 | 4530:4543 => -2.7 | 19.6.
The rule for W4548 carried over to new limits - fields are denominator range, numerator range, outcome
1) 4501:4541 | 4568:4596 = 1.08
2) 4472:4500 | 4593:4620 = 1.16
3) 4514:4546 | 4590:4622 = 1.11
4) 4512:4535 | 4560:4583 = 1.13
